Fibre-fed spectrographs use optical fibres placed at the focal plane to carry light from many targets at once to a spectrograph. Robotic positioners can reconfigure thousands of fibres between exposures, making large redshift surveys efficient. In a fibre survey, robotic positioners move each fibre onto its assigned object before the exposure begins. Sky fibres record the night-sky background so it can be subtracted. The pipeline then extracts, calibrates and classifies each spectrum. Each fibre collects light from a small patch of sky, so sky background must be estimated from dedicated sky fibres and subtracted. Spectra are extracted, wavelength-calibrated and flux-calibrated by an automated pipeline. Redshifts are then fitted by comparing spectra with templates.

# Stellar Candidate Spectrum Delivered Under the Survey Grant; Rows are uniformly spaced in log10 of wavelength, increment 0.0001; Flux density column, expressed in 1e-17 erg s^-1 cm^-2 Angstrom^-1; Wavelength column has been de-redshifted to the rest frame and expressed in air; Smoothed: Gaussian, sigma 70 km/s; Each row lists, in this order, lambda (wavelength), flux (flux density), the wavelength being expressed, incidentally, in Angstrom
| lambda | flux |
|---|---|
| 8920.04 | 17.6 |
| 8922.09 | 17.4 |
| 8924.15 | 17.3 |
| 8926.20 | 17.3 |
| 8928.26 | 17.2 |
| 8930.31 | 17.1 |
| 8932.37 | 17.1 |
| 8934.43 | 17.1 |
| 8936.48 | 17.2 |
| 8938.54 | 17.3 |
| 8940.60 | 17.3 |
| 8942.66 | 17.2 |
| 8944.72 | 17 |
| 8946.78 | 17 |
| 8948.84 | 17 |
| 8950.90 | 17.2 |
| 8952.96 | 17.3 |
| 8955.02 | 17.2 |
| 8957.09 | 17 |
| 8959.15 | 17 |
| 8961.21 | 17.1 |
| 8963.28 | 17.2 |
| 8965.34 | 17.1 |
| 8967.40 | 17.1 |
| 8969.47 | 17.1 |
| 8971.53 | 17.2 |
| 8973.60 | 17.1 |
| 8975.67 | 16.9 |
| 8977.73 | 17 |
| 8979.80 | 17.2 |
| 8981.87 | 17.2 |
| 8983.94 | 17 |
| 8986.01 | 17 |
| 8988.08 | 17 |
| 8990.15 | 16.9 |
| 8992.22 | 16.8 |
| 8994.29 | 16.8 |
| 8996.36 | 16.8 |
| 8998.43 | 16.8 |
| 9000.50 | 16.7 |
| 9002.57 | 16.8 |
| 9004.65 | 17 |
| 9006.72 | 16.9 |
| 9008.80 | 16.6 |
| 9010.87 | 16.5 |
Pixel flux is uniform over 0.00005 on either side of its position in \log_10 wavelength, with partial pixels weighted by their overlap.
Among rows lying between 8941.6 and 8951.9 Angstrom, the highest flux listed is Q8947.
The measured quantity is 17.2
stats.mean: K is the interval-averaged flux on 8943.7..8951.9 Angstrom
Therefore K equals 17.1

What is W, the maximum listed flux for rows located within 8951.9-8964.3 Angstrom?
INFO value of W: 17.3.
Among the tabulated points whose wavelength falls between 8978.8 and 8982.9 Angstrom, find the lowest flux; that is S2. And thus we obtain 17.2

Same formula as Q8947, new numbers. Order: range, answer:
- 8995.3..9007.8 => 17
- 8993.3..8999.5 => 16.8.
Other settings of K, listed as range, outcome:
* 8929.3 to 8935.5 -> 17.1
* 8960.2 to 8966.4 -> 17.1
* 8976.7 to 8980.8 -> 17.1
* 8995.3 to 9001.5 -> 16.8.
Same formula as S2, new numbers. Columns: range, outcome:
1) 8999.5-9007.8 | 16.7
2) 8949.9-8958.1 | 17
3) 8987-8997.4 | 16.8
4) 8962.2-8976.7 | 16.9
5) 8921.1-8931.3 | 17.1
